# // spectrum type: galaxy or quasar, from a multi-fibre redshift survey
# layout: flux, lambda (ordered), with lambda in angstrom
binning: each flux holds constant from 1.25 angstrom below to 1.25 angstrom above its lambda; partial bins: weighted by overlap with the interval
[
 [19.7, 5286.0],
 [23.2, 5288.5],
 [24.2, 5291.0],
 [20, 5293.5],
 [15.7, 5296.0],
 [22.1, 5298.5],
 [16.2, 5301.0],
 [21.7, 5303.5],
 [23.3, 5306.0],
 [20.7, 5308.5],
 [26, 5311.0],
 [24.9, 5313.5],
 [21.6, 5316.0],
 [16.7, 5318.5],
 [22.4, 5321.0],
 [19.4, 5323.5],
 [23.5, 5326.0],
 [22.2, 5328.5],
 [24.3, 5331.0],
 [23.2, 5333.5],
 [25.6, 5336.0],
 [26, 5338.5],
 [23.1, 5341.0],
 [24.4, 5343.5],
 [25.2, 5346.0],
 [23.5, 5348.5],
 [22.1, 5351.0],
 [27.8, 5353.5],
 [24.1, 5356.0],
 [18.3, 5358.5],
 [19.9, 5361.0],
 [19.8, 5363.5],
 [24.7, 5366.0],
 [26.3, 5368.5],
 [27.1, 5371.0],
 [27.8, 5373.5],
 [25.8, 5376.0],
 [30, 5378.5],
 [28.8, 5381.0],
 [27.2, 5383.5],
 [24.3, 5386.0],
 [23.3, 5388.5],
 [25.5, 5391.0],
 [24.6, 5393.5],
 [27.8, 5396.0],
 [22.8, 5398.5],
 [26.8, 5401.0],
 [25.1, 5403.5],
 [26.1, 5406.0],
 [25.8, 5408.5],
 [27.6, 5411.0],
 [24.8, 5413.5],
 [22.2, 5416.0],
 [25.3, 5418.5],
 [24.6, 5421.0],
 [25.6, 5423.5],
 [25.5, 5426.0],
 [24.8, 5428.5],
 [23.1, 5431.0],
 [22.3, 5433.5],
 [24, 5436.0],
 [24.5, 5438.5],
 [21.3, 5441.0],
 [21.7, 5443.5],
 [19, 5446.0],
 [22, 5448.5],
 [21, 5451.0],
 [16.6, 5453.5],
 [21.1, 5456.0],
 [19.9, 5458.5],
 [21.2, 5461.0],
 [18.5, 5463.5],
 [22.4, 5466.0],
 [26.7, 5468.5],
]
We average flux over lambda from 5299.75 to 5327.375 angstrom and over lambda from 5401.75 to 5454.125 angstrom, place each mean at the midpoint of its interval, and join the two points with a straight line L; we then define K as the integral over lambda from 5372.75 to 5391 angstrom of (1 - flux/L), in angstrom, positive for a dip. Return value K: -3.1 angstrom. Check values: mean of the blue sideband 21.5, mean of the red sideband 23.6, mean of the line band 26.6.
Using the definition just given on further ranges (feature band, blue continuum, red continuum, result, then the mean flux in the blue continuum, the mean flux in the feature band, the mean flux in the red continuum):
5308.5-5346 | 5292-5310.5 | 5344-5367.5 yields -2.7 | 20.3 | 23.1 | 22.9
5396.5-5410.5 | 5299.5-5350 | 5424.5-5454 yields -2.0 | 22.7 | 25.6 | 22.3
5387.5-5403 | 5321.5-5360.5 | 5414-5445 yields -1.0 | 23.4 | 25.2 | 23.7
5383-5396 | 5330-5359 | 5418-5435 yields -0.5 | 24.1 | 25.1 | 24.4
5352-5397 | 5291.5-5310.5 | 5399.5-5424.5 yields -2.8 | 20.4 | 25.1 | 25.4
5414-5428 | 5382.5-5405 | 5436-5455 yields -1.0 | 25.3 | 24.7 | 21.1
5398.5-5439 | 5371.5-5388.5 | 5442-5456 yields -2.9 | 27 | 24.8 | 20.2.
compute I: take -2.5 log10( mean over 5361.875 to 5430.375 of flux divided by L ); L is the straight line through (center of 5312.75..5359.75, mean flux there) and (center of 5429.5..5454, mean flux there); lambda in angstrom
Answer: -0.15 mag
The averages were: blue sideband 23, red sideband 21.7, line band 25.5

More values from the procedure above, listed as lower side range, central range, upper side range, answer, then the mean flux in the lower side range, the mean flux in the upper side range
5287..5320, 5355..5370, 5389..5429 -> 0.06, 21.3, 25.3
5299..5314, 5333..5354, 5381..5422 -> -0.05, 22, 25.3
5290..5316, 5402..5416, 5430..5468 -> -0.19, 21.5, 21.3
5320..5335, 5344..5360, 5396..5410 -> 0.00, 22.6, 25.6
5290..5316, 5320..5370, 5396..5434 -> -0.03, 21.5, 25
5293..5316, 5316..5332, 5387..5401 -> 0.03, 21.2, 25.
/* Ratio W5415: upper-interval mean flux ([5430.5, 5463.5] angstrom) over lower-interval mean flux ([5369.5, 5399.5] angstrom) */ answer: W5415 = 0.8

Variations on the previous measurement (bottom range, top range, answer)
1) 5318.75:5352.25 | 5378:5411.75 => 1.12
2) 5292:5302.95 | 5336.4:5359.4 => 1.27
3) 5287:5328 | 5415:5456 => 1.06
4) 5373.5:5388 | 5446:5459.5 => 0.74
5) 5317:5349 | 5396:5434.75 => 1.08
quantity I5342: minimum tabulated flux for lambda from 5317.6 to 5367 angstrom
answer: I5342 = 16.7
